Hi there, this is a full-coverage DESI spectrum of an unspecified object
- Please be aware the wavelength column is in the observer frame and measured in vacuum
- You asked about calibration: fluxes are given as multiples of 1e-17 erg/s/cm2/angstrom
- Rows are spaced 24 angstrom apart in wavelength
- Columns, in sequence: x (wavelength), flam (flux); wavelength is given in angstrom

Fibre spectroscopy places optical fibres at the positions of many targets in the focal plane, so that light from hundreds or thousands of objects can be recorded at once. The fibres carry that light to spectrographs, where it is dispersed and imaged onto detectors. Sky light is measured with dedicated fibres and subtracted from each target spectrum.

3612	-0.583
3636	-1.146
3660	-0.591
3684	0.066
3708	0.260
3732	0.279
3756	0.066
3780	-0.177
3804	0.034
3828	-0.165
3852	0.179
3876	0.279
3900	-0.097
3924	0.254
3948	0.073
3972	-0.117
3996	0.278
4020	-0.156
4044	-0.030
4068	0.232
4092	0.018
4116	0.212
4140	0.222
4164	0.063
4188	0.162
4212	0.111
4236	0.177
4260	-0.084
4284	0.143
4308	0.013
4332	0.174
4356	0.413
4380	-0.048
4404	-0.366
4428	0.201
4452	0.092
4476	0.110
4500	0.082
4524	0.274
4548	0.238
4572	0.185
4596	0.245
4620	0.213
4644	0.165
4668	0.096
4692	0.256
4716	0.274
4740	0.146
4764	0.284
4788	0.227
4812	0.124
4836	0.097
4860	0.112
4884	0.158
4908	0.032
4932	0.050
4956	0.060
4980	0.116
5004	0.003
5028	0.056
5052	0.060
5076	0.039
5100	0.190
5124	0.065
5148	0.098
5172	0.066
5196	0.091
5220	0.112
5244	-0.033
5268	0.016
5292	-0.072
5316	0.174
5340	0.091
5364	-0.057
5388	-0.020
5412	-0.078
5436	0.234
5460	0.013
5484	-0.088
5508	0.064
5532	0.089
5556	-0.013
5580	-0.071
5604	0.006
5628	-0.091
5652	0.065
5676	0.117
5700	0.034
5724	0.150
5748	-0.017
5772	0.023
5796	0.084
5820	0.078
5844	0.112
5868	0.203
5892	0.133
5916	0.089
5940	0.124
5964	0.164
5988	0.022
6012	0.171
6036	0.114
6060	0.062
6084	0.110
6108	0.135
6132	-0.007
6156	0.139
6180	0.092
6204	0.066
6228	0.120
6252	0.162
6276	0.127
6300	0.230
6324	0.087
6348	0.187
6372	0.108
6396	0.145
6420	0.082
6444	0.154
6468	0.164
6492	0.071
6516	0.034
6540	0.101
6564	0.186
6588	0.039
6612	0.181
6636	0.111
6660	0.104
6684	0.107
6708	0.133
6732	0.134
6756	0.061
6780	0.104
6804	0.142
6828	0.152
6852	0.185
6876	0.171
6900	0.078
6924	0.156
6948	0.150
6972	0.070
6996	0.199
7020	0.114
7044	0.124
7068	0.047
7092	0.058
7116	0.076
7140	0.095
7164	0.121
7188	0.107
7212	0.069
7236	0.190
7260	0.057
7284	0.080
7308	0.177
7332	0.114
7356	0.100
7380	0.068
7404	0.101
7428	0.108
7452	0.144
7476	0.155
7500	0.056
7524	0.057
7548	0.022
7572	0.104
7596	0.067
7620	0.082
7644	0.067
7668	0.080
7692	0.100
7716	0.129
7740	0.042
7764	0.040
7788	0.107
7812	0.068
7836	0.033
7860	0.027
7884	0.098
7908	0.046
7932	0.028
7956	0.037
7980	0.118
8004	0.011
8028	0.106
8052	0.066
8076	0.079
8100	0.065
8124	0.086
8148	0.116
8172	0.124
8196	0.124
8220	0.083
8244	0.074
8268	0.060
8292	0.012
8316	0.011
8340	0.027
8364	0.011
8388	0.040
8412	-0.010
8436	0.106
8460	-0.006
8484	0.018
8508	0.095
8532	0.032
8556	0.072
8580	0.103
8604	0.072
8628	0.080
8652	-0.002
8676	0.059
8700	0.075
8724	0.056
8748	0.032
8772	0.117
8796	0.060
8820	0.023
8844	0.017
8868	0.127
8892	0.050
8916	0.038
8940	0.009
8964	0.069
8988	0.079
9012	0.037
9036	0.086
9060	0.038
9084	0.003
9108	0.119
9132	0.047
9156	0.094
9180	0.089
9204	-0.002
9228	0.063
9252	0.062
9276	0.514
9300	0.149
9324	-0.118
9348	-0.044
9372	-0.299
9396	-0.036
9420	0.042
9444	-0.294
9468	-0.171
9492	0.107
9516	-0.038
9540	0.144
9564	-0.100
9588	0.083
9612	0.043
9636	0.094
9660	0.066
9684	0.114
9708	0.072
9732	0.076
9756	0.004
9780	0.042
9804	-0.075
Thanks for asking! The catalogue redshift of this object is 1.49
